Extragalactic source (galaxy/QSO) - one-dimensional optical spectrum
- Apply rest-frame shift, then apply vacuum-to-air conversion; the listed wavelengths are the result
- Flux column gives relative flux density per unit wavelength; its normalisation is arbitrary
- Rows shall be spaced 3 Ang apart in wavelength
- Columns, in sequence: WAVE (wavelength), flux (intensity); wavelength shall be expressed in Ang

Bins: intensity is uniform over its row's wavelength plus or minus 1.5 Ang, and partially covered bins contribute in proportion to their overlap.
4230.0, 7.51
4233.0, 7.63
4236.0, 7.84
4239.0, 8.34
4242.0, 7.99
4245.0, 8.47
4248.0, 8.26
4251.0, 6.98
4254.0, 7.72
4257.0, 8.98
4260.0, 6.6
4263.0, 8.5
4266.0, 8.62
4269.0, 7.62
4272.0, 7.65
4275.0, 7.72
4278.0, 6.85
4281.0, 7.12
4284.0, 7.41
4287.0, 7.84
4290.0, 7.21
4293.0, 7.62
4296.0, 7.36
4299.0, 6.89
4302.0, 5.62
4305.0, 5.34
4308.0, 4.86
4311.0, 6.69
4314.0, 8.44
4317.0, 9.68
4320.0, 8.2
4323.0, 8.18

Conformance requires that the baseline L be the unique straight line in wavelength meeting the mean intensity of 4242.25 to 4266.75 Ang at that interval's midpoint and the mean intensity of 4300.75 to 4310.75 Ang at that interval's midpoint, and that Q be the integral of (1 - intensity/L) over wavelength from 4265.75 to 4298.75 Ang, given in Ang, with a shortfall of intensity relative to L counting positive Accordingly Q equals -4.47 Ang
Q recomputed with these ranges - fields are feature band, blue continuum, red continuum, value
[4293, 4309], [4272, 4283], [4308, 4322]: 3.0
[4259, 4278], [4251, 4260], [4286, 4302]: -0.3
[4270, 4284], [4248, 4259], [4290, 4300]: 0.4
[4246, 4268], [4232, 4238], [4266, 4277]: -0.5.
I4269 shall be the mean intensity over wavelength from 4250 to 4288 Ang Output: 7.67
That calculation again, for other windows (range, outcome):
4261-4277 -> 7.94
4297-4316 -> 6.42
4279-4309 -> 6.76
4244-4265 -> 7.93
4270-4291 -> 7.41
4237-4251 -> 8.11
